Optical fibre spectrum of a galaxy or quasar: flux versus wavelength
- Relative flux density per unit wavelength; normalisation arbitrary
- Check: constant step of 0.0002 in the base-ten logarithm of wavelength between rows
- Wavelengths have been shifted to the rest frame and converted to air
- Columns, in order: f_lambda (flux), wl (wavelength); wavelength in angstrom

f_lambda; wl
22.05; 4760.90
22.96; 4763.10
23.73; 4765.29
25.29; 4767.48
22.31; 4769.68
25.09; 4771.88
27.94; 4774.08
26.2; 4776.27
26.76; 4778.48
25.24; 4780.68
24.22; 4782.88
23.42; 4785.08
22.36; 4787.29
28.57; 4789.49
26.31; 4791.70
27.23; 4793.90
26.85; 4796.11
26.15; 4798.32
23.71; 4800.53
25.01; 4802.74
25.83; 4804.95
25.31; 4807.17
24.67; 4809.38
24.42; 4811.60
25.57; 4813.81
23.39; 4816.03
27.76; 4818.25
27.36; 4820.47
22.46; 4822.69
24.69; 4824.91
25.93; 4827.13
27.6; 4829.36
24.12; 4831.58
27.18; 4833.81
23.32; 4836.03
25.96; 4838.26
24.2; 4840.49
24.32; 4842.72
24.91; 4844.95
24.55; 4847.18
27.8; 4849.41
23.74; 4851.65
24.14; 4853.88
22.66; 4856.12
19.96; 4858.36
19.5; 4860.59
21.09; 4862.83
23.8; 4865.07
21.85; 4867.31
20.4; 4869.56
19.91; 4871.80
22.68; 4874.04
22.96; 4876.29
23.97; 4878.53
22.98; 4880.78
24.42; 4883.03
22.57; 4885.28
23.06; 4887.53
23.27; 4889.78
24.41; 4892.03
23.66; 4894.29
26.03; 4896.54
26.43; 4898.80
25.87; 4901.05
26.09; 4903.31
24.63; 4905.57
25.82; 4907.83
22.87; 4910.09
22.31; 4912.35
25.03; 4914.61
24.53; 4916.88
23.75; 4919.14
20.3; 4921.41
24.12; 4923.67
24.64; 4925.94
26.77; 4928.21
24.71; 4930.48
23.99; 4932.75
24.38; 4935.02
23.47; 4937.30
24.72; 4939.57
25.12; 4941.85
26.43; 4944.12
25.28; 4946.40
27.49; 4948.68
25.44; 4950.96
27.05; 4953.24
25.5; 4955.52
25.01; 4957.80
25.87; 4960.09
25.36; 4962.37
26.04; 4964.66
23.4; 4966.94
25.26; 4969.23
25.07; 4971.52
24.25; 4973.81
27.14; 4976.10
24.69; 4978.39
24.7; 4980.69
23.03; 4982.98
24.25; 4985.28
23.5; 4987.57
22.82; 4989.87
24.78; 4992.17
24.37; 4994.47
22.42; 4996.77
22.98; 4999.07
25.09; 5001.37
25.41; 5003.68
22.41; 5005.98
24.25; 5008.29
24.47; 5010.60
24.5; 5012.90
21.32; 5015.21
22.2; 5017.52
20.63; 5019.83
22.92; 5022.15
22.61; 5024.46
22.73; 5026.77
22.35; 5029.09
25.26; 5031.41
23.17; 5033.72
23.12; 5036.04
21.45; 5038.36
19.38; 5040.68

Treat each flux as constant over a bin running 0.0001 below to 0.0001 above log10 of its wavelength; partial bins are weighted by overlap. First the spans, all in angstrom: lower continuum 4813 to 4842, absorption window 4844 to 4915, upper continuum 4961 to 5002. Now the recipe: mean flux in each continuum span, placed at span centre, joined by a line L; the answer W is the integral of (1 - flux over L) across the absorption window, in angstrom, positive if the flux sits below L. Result 4.22 angstrom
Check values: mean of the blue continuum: 25.3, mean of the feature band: 23.5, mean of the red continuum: 24.4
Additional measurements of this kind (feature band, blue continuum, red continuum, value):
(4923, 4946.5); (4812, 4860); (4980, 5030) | -0.92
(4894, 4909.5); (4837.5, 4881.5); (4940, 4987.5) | -1.02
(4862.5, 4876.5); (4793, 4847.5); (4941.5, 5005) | 1.89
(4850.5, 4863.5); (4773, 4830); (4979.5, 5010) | 1.65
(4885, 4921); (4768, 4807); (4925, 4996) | 1.12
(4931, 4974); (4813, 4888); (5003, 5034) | -3.35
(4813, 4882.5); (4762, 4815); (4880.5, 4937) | 2.44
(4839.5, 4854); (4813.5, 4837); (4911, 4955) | 0.23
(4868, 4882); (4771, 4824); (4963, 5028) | 1.51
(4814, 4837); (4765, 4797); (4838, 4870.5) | -1.25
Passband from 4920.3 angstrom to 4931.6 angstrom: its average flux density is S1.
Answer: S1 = 24.1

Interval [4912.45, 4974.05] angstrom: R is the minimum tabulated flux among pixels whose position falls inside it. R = 20.3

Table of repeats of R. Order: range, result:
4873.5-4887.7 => 22.57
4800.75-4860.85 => 19.5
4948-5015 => 22.41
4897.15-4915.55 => 22.31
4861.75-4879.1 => 19.91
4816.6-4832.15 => 22.46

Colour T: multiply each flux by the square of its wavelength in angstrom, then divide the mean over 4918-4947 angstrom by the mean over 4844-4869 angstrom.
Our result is 1.10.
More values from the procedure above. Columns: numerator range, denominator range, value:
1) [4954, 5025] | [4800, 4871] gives 1.06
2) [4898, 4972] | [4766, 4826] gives 1.04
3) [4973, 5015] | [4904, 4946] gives 1.02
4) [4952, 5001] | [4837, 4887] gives 1.12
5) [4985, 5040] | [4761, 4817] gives 1.01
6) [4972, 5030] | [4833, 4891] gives 1.07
